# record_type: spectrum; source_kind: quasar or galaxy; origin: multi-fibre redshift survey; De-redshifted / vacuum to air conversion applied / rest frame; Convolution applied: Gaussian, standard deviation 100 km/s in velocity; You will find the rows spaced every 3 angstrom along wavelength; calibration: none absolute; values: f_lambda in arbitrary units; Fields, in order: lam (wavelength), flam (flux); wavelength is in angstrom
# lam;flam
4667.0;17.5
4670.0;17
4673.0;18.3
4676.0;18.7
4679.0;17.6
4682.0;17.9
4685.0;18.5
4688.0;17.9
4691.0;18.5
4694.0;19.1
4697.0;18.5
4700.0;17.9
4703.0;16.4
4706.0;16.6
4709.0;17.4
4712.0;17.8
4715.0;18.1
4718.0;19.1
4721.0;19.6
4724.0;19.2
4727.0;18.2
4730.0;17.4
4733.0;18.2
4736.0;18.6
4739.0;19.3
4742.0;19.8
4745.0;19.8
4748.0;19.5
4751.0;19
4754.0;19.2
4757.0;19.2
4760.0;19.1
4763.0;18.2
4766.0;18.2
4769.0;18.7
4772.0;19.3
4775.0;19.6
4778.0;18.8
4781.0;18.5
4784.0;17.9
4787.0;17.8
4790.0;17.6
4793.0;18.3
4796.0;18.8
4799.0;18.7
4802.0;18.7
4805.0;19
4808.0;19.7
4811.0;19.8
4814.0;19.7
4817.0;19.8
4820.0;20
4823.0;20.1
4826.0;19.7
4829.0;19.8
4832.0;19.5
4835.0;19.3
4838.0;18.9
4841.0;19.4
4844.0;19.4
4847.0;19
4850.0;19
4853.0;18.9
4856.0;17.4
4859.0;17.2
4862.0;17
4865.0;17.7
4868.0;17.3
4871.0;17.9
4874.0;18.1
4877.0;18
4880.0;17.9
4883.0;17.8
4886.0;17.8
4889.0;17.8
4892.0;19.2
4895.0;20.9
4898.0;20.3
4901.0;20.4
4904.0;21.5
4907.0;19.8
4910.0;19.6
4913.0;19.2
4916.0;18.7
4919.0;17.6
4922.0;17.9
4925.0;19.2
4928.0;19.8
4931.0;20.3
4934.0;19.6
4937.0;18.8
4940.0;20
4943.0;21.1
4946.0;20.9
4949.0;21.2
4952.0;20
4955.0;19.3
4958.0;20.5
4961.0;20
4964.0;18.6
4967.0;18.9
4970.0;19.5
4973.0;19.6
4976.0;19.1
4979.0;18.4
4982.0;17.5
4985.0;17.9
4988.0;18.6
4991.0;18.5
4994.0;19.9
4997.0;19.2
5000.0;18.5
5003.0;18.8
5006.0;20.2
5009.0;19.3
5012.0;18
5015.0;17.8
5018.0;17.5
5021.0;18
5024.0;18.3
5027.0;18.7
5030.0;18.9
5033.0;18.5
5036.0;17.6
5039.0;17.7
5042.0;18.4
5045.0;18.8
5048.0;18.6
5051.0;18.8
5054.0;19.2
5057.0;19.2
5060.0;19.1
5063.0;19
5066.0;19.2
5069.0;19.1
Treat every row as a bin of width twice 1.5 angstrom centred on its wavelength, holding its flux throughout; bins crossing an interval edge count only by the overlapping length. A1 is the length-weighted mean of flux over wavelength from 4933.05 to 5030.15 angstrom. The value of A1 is 19.1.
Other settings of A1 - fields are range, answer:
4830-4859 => 18.9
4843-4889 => 18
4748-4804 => 18.7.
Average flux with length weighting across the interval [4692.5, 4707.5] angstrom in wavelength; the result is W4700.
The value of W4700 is 17.7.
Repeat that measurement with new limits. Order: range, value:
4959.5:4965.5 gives 19.3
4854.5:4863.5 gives 17.2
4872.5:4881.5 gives 18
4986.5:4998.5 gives 19.1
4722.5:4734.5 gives 18.2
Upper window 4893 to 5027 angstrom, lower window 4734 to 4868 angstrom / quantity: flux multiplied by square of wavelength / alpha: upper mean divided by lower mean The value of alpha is 1.09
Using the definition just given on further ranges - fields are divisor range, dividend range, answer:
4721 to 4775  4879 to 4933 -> 1.08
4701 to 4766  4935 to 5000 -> 1.15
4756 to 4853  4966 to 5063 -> 1.07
